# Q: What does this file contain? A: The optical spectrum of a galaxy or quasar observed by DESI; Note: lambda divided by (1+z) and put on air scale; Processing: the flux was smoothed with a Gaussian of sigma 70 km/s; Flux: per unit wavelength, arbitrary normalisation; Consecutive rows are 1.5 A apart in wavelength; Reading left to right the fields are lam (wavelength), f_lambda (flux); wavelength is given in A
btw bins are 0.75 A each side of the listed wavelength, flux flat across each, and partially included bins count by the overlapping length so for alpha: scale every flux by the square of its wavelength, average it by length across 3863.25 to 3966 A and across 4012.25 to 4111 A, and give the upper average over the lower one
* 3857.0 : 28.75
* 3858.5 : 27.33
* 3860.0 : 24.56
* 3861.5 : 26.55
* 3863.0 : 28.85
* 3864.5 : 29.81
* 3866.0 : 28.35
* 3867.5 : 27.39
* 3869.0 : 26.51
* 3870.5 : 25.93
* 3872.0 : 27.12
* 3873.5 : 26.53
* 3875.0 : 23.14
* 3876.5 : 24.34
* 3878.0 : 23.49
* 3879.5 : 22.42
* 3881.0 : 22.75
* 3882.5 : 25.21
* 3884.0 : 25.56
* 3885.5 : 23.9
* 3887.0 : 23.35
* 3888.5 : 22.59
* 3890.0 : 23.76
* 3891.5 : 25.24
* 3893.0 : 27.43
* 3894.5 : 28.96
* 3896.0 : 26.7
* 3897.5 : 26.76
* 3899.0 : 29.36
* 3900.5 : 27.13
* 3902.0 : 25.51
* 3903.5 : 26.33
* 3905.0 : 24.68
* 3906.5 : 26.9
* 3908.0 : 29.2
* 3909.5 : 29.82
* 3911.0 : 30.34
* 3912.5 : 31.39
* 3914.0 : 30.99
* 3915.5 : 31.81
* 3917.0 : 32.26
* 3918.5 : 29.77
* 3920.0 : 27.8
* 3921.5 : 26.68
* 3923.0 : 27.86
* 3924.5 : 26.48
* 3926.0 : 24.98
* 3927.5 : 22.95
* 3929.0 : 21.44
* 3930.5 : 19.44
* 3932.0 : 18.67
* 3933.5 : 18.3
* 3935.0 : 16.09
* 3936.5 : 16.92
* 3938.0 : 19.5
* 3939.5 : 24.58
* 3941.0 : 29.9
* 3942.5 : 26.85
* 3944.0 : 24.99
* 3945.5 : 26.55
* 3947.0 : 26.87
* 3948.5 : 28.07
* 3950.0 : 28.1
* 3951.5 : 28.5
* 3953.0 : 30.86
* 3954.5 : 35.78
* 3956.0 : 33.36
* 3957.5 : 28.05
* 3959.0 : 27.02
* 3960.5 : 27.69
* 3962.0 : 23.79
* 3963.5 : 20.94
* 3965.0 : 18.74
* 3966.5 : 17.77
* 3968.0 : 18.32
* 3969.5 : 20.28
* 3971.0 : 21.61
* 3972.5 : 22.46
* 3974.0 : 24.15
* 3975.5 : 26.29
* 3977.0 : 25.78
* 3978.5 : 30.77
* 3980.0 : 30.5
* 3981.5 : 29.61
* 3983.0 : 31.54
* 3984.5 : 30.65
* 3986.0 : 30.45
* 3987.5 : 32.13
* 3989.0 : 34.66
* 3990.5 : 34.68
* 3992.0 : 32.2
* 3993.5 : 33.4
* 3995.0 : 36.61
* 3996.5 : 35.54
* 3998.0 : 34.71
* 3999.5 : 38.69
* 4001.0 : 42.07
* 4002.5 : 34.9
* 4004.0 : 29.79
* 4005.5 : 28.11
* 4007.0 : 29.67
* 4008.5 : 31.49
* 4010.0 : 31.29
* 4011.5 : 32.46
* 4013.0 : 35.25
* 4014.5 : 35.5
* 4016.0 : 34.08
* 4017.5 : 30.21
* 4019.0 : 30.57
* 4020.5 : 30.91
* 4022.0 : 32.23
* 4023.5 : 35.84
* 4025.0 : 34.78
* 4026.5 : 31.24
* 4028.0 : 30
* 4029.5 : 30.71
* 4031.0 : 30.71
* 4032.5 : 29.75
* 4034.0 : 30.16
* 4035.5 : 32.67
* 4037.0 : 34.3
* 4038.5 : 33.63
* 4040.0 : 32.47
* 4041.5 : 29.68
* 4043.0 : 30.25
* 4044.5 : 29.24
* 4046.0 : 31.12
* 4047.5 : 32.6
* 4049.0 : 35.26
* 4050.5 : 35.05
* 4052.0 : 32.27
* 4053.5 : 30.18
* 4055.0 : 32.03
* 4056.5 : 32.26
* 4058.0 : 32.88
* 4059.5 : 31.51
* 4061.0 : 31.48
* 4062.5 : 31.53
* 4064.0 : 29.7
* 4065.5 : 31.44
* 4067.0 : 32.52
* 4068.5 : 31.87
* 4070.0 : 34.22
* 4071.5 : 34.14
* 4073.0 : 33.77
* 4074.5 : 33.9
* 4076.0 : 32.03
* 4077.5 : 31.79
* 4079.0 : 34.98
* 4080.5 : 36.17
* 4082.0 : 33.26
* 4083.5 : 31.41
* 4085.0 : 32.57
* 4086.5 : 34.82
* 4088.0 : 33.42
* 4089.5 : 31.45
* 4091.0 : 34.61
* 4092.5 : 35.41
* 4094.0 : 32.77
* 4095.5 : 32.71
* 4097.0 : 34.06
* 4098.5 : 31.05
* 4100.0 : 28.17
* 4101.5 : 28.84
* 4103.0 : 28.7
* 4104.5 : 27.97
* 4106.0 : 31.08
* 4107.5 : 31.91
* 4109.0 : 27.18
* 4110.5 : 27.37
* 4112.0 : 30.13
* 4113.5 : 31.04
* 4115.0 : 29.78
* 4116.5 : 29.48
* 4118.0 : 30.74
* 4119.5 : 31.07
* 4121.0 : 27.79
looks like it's 1.3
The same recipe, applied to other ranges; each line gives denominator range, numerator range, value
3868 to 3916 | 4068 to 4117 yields 1.34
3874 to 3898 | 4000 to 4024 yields 1.41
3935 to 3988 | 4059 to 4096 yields 1.34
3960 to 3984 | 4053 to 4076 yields 1.38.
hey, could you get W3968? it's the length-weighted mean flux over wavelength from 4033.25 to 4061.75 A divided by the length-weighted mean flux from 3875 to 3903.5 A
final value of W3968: 1.27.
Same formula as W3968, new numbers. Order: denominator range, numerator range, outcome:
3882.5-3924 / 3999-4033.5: 1.19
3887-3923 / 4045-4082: 1.18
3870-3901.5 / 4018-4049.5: 1.26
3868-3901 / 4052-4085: 1.28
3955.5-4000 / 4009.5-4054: 1.14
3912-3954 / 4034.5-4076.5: 1.26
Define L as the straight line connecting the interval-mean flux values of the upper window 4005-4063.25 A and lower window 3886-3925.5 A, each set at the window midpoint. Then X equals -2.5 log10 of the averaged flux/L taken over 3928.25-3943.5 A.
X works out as 0.33 mag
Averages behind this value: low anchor 27.6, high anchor 31.9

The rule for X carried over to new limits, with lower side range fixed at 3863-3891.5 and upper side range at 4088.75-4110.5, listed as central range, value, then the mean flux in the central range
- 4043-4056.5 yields -0.084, 32.1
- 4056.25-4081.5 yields -0.087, 32.7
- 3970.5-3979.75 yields 0.090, 25.6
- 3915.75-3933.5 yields 0.052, 25.2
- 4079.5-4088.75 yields -0.103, 33.6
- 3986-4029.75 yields -0.162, 33.2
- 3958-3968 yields 0.217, 22.5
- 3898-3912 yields -0.073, 27.7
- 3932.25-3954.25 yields 0.089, 24.8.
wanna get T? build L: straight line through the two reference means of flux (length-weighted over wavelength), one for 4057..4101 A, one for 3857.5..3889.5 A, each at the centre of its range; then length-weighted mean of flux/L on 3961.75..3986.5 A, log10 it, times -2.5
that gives 0.17 mag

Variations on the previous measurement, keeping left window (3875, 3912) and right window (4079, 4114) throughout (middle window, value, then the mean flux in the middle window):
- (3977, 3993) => -0.11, 31.5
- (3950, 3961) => -0.09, 30.1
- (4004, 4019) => -0.09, 31.8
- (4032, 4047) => -0.05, 31.4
